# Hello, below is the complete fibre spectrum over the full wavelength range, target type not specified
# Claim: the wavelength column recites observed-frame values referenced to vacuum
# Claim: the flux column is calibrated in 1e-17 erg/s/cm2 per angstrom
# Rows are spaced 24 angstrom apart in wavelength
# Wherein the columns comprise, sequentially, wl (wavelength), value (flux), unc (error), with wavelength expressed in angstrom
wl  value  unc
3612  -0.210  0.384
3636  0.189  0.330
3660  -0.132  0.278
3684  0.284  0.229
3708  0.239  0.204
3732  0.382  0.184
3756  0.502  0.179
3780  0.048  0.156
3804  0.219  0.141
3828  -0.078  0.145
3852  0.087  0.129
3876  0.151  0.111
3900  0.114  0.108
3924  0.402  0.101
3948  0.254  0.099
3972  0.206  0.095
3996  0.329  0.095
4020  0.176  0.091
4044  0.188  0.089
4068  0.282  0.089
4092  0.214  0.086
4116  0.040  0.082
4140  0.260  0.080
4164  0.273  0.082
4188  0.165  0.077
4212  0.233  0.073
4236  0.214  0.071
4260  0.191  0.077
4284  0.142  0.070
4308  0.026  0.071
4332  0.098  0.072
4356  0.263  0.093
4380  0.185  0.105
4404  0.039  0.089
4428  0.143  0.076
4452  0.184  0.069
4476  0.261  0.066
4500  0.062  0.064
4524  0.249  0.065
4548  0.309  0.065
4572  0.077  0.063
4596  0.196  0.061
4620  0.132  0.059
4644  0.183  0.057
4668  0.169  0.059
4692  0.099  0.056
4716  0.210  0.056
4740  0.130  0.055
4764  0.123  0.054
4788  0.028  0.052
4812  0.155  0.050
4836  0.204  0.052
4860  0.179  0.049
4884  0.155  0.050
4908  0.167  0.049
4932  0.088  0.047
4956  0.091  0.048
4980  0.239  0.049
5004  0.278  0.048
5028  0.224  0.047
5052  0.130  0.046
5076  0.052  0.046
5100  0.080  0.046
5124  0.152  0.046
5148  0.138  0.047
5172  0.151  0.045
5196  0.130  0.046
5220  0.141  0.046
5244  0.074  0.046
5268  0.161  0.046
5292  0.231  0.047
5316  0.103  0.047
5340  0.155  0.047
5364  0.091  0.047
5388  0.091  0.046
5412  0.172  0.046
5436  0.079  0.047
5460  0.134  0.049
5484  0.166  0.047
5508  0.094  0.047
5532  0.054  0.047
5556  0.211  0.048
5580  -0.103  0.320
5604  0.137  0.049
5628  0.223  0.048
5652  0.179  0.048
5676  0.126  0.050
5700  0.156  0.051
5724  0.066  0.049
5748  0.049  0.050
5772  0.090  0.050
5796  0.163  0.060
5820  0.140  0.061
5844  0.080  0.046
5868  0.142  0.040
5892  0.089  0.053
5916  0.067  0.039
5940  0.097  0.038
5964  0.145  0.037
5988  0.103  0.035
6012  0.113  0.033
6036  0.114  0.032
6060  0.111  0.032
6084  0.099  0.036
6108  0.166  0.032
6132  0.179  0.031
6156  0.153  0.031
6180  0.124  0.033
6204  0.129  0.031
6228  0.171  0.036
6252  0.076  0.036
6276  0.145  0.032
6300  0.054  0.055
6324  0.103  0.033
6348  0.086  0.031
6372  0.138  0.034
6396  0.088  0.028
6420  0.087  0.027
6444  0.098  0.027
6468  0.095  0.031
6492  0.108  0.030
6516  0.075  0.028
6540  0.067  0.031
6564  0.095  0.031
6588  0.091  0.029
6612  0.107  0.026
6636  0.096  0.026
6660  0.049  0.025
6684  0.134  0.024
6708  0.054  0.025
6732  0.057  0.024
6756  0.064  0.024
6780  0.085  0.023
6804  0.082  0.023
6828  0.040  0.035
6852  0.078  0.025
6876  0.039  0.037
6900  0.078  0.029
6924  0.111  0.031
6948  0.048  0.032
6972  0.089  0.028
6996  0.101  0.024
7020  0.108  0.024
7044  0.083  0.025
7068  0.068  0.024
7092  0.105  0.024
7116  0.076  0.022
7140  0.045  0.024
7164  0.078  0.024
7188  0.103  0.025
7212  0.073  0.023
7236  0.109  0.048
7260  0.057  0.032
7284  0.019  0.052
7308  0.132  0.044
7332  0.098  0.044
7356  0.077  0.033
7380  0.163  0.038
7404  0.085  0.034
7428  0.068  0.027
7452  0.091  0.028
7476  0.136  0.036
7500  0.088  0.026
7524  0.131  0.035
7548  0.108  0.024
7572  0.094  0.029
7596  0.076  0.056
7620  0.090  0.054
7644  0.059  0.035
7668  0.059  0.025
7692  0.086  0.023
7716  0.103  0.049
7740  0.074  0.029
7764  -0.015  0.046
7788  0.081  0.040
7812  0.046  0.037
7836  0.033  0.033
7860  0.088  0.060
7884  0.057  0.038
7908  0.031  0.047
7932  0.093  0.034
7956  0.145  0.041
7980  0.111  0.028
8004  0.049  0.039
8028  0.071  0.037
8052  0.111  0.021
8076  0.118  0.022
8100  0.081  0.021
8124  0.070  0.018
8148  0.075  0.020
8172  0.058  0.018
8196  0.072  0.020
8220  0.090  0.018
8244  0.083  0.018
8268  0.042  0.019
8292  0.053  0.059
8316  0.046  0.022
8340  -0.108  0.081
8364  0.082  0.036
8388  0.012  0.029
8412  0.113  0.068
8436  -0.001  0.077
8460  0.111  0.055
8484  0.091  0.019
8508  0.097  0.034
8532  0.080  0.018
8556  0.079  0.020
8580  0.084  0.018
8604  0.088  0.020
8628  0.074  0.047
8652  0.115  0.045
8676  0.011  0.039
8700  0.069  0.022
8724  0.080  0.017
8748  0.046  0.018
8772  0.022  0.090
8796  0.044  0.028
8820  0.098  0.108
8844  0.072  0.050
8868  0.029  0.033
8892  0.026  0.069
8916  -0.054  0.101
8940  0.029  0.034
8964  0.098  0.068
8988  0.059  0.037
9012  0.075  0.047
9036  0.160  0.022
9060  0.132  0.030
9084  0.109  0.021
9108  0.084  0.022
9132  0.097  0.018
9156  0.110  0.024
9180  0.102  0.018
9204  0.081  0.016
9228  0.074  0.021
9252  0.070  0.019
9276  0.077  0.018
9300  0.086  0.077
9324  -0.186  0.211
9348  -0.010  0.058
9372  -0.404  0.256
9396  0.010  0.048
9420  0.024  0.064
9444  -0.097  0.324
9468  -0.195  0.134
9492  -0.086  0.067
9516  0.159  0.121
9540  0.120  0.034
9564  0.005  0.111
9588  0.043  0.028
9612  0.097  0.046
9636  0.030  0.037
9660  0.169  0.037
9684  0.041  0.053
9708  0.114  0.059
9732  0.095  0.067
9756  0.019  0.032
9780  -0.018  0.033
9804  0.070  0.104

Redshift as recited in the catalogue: 2.234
